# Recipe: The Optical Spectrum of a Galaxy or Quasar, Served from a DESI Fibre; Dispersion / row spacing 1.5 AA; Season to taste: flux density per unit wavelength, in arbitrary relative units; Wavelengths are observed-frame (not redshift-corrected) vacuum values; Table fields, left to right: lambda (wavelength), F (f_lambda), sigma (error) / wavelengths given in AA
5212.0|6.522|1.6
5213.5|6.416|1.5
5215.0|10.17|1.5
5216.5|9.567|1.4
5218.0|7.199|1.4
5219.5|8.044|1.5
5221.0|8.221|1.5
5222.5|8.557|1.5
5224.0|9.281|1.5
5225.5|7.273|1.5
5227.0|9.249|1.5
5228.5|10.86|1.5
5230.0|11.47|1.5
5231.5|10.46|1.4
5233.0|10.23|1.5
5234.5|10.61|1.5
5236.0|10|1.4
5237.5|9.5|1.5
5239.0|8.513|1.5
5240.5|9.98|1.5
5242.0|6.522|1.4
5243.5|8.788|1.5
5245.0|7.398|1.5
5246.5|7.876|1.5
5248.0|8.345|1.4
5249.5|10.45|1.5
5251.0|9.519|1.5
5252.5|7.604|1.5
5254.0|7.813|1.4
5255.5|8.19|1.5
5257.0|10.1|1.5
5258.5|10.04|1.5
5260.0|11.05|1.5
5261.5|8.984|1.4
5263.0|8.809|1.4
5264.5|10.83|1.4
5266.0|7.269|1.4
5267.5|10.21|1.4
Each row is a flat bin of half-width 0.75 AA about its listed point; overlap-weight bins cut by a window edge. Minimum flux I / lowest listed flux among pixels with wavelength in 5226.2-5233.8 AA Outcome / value 9.249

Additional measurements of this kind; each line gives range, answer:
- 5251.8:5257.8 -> 7.604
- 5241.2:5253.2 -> 6.522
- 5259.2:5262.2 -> 8.984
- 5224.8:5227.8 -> 7.273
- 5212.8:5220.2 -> 6.416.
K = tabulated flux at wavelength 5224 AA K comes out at 9.281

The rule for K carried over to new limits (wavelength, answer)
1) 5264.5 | 10.83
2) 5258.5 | 10.04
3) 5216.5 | 9.567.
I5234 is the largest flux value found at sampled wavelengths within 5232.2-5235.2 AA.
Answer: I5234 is 10.61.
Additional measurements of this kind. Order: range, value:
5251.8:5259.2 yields 10.1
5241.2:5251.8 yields 10.45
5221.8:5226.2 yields 9.281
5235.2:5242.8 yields 10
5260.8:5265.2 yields 10.83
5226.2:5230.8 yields 11.47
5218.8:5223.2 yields 8.557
